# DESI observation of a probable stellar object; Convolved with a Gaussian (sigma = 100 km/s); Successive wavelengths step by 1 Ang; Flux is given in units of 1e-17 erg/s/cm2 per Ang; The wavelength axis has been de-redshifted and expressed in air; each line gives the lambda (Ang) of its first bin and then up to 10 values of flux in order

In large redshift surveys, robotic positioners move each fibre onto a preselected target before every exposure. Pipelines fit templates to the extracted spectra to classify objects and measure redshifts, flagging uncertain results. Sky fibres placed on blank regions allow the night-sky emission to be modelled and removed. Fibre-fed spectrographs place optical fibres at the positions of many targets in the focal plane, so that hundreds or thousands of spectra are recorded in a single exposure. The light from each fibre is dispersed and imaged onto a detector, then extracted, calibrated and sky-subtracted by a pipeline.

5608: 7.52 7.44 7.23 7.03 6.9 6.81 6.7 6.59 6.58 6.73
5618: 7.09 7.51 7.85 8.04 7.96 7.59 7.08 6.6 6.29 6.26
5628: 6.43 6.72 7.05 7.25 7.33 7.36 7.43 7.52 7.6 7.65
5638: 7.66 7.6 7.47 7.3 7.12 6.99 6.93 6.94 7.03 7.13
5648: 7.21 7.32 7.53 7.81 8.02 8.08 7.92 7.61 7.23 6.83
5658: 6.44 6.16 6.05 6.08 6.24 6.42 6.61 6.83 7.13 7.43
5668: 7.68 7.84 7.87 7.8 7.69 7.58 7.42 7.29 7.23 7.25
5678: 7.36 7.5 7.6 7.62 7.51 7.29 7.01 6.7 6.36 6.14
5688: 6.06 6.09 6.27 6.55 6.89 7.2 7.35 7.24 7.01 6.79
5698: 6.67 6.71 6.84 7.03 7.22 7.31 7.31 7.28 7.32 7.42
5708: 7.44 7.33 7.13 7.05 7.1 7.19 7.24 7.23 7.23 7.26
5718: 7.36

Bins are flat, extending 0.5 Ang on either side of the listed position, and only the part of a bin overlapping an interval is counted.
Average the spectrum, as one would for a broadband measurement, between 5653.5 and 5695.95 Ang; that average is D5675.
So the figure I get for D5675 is 7.03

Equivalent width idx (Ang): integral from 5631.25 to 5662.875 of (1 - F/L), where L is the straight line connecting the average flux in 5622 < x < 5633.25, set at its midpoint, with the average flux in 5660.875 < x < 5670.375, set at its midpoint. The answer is -1.0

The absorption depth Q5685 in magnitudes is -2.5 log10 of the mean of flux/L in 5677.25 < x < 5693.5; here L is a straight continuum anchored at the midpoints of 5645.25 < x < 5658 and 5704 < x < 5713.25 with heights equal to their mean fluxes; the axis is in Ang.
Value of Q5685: 0.07 mag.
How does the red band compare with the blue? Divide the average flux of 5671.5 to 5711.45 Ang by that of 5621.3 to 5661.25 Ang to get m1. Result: 1.0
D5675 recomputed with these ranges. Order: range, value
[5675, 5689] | 7.02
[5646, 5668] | 7.07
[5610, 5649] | 7.14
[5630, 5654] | 7.41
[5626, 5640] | 7.2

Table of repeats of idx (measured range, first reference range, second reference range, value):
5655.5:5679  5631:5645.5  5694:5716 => 0.60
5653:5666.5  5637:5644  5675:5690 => 0.73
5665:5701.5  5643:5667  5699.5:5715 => 0.11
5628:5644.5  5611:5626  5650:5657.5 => 0.20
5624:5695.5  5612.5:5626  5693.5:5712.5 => 0.20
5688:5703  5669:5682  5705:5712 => 1.09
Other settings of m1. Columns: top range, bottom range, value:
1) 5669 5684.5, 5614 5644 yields 1.04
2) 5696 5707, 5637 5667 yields 0.99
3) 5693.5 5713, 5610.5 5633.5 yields 1.01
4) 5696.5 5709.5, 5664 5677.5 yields 0.96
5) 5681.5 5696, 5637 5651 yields 0.93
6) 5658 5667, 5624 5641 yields 0.91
